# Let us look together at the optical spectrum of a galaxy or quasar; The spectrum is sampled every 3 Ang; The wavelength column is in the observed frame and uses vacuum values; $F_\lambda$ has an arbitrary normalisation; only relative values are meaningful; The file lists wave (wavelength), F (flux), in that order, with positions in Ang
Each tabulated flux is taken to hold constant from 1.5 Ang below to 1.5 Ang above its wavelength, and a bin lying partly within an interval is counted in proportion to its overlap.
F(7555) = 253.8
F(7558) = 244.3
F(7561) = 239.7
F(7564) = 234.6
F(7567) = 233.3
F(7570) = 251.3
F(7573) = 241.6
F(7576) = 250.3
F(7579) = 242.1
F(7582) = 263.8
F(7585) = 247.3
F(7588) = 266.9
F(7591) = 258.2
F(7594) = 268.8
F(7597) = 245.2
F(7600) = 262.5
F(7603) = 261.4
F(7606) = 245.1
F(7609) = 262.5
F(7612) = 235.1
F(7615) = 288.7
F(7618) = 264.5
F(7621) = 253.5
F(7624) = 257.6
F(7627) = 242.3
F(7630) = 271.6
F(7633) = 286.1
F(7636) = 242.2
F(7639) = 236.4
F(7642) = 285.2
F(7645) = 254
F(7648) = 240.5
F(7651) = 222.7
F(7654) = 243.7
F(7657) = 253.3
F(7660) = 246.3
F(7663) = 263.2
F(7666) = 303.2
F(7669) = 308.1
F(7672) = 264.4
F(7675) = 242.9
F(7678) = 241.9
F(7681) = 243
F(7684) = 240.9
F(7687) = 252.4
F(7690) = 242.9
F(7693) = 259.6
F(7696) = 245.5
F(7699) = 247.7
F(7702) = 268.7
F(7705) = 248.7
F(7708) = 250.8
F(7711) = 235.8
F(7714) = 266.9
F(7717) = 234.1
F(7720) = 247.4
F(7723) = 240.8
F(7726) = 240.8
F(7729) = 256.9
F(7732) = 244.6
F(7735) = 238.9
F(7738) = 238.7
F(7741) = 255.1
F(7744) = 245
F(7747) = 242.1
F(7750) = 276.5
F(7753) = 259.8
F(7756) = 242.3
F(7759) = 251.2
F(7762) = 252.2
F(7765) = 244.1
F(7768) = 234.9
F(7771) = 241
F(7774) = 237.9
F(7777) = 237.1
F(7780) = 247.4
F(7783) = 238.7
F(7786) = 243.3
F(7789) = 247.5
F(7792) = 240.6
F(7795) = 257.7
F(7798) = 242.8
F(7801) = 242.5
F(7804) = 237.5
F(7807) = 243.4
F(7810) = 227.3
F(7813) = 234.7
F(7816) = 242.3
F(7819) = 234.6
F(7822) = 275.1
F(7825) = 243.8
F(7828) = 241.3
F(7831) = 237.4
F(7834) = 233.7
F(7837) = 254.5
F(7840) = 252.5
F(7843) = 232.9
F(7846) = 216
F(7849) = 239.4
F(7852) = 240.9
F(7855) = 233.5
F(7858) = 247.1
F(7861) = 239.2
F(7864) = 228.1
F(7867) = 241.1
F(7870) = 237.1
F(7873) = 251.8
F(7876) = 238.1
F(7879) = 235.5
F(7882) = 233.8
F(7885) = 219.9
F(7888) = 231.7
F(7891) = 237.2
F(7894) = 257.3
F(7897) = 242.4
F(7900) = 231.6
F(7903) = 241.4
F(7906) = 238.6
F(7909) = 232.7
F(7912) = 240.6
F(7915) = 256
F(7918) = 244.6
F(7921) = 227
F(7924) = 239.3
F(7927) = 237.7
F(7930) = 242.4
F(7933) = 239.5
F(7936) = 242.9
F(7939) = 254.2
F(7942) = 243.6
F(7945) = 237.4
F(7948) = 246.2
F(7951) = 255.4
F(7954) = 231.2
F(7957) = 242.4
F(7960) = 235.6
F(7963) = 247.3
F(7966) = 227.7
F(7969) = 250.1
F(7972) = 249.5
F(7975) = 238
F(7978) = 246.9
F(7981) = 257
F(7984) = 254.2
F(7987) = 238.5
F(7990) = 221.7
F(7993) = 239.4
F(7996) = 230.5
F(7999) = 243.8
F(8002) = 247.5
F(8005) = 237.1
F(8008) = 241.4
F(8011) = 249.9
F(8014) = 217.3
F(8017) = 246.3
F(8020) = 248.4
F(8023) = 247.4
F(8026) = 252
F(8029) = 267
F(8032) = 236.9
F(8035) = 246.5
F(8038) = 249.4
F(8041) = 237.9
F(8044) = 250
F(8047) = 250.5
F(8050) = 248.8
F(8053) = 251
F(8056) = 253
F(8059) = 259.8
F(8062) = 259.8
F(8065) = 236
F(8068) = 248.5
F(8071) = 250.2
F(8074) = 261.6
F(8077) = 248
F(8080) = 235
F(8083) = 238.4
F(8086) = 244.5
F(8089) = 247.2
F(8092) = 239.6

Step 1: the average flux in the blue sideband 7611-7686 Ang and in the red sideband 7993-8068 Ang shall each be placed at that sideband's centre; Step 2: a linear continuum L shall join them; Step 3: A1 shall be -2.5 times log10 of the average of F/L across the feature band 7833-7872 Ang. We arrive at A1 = 0.06 mag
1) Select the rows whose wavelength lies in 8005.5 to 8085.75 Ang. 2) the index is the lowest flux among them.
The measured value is 217.3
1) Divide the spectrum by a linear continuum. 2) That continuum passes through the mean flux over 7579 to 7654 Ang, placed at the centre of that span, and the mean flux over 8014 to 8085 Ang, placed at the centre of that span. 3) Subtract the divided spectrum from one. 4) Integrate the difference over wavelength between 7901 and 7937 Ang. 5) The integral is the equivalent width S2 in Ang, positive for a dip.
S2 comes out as 1.51 Ang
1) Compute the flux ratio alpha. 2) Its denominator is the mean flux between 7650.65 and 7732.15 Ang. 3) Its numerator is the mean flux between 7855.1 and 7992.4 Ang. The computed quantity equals 0.95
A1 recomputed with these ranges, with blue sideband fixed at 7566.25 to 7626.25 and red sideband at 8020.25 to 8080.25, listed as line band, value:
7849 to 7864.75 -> 0.060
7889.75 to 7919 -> 0.041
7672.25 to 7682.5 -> 0.039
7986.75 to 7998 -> 0.081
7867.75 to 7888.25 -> 0.071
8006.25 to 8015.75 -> 0.061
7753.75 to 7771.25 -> 0.035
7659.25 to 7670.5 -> -0.114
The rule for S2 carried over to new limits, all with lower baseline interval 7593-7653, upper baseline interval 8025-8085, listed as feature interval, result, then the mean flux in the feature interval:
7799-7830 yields 1.32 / 242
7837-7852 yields 0.88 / 238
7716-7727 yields 0.58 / 241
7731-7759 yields 0.51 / 249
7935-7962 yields 0.80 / 243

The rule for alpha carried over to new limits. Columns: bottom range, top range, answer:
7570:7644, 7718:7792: 0.96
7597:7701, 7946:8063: 0.96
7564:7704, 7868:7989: 0.95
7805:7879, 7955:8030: 1.01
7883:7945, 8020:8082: 1.04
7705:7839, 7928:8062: 1.00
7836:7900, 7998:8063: 1.04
